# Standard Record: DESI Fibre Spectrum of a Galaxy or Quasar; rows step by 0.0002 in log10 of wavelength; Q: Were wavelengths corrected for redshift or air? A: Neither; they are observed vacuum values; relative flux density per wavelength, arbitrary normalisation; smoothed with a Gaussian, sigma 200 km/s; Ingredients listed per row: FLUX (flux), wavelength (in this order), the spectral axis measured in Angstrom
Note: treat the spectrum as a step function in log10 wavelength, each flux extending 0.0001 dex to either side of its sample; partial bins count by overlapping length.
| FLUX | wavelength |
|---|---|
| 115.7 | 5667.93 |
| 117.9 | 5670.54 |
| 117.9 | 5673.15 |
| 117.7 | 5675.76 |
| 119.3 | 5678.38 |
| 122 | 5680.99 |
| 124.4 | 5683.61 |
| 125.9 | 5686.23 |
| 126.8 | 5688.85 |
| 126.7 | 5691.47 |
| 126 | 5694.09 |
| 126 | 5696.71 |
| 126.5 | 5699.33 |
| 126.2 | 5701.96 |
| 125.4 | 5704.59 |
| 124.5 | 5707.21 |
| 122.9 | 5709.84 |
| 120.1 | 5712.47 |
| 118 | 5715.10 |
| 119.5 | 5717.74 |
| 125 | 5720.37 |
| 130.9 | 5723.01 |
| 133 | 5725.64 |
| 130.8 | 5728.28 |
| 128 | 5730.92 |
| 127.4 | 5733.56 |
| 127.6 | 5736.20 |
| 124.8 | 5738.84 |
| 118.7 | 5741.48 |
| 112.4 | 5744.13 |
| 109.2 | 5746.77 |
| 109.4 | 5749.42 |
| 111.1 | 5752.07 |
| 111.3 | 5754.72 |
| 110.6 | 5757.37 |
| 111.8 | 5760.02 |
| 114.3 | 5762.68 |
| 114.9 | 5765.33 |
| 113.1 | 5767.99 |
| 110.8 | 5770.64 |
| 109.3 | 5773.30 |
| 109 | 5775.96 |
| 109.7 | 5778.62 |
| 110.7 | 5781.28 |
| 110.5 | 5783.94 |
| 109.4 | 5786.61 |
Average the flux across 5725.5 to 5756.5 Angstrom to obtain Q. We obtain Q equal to 120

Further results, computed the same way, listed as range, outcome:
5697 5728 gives 125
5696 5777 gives 119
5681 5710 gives 126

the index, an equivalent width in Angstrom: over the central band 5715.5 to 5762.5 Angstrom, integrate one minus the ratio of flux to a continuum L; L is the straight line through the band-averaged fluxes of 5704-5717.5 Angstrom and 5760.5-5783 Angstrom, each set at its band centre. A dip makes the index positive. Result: -1.1 Angstrom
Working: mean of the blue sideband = 122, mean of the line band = 120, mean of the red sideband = 111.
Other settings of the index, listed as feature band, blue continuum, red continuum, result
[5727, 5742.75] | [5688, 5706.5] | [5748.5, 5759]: -1.4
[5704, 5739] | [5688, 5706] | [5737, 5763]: -1.5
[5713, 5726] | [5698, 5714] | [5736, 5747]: -0.3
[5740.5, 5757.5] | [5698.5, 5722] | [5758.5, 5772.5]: 0.6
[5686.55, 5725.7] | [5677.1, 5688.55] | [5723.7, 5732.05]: 0.7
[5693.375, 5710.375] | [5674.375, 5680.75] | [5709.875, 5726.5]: -0.5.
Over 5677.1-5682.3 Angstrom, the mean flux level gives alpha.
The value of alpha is 121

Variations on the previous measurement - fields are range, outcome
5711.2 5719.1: 119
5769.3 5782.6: 110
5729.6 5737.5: 128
